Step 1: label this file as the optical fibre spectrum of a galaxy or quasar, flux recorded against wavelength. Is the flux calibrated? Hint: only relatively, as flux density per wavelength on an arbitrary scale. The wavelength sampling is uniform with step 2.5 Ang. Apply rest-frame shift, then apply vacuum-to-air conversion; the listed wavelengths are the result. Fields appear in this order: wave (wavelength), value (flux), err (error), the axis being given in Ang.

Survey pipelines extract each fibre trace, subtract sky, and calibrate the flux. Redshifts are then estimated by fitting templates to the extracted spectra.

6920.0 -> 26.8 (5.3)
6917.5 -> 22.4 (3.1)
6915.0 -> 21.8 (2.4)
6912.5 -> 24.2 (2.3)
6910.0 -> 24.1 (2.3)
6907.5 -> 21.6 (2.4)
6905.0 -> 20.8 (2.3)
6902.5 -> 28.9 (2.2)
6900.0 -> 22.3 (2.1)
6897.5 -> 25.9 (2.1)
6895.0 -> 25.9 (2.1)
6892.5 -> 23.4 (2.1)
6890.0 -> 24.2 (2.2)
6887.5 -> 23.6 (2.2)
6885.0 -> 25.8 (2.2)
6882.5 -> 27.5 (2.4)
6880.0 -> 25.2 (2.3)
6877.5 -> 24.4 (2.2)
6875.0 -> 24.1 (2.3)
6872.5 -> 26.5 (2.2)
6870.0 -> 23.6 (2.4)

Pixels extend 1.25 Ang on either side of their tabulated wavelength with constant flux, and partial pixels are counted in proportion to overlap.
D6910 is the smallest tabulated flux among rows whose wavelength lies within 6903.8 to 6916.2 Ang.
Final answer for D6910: 20.8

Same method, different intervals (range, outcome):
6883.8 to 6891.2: 23.6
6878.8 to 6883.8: 25.2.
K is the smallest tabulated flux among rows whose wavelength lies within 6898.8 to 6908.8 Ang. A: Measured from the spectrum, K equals 20.8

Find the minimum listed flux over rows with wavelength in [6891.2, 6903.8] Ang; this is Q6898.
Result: 22.3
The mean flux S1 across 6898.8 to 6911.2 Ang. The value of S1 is 23.5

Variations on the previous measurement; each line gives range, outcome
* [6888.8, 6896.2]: 24.5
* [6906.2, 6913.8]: 23.3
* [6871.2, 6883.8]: 25.5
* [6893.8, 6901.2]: 24.7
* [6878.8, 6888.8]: 25.5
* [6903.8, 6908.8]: 21.2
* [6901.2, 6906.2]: 24.9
